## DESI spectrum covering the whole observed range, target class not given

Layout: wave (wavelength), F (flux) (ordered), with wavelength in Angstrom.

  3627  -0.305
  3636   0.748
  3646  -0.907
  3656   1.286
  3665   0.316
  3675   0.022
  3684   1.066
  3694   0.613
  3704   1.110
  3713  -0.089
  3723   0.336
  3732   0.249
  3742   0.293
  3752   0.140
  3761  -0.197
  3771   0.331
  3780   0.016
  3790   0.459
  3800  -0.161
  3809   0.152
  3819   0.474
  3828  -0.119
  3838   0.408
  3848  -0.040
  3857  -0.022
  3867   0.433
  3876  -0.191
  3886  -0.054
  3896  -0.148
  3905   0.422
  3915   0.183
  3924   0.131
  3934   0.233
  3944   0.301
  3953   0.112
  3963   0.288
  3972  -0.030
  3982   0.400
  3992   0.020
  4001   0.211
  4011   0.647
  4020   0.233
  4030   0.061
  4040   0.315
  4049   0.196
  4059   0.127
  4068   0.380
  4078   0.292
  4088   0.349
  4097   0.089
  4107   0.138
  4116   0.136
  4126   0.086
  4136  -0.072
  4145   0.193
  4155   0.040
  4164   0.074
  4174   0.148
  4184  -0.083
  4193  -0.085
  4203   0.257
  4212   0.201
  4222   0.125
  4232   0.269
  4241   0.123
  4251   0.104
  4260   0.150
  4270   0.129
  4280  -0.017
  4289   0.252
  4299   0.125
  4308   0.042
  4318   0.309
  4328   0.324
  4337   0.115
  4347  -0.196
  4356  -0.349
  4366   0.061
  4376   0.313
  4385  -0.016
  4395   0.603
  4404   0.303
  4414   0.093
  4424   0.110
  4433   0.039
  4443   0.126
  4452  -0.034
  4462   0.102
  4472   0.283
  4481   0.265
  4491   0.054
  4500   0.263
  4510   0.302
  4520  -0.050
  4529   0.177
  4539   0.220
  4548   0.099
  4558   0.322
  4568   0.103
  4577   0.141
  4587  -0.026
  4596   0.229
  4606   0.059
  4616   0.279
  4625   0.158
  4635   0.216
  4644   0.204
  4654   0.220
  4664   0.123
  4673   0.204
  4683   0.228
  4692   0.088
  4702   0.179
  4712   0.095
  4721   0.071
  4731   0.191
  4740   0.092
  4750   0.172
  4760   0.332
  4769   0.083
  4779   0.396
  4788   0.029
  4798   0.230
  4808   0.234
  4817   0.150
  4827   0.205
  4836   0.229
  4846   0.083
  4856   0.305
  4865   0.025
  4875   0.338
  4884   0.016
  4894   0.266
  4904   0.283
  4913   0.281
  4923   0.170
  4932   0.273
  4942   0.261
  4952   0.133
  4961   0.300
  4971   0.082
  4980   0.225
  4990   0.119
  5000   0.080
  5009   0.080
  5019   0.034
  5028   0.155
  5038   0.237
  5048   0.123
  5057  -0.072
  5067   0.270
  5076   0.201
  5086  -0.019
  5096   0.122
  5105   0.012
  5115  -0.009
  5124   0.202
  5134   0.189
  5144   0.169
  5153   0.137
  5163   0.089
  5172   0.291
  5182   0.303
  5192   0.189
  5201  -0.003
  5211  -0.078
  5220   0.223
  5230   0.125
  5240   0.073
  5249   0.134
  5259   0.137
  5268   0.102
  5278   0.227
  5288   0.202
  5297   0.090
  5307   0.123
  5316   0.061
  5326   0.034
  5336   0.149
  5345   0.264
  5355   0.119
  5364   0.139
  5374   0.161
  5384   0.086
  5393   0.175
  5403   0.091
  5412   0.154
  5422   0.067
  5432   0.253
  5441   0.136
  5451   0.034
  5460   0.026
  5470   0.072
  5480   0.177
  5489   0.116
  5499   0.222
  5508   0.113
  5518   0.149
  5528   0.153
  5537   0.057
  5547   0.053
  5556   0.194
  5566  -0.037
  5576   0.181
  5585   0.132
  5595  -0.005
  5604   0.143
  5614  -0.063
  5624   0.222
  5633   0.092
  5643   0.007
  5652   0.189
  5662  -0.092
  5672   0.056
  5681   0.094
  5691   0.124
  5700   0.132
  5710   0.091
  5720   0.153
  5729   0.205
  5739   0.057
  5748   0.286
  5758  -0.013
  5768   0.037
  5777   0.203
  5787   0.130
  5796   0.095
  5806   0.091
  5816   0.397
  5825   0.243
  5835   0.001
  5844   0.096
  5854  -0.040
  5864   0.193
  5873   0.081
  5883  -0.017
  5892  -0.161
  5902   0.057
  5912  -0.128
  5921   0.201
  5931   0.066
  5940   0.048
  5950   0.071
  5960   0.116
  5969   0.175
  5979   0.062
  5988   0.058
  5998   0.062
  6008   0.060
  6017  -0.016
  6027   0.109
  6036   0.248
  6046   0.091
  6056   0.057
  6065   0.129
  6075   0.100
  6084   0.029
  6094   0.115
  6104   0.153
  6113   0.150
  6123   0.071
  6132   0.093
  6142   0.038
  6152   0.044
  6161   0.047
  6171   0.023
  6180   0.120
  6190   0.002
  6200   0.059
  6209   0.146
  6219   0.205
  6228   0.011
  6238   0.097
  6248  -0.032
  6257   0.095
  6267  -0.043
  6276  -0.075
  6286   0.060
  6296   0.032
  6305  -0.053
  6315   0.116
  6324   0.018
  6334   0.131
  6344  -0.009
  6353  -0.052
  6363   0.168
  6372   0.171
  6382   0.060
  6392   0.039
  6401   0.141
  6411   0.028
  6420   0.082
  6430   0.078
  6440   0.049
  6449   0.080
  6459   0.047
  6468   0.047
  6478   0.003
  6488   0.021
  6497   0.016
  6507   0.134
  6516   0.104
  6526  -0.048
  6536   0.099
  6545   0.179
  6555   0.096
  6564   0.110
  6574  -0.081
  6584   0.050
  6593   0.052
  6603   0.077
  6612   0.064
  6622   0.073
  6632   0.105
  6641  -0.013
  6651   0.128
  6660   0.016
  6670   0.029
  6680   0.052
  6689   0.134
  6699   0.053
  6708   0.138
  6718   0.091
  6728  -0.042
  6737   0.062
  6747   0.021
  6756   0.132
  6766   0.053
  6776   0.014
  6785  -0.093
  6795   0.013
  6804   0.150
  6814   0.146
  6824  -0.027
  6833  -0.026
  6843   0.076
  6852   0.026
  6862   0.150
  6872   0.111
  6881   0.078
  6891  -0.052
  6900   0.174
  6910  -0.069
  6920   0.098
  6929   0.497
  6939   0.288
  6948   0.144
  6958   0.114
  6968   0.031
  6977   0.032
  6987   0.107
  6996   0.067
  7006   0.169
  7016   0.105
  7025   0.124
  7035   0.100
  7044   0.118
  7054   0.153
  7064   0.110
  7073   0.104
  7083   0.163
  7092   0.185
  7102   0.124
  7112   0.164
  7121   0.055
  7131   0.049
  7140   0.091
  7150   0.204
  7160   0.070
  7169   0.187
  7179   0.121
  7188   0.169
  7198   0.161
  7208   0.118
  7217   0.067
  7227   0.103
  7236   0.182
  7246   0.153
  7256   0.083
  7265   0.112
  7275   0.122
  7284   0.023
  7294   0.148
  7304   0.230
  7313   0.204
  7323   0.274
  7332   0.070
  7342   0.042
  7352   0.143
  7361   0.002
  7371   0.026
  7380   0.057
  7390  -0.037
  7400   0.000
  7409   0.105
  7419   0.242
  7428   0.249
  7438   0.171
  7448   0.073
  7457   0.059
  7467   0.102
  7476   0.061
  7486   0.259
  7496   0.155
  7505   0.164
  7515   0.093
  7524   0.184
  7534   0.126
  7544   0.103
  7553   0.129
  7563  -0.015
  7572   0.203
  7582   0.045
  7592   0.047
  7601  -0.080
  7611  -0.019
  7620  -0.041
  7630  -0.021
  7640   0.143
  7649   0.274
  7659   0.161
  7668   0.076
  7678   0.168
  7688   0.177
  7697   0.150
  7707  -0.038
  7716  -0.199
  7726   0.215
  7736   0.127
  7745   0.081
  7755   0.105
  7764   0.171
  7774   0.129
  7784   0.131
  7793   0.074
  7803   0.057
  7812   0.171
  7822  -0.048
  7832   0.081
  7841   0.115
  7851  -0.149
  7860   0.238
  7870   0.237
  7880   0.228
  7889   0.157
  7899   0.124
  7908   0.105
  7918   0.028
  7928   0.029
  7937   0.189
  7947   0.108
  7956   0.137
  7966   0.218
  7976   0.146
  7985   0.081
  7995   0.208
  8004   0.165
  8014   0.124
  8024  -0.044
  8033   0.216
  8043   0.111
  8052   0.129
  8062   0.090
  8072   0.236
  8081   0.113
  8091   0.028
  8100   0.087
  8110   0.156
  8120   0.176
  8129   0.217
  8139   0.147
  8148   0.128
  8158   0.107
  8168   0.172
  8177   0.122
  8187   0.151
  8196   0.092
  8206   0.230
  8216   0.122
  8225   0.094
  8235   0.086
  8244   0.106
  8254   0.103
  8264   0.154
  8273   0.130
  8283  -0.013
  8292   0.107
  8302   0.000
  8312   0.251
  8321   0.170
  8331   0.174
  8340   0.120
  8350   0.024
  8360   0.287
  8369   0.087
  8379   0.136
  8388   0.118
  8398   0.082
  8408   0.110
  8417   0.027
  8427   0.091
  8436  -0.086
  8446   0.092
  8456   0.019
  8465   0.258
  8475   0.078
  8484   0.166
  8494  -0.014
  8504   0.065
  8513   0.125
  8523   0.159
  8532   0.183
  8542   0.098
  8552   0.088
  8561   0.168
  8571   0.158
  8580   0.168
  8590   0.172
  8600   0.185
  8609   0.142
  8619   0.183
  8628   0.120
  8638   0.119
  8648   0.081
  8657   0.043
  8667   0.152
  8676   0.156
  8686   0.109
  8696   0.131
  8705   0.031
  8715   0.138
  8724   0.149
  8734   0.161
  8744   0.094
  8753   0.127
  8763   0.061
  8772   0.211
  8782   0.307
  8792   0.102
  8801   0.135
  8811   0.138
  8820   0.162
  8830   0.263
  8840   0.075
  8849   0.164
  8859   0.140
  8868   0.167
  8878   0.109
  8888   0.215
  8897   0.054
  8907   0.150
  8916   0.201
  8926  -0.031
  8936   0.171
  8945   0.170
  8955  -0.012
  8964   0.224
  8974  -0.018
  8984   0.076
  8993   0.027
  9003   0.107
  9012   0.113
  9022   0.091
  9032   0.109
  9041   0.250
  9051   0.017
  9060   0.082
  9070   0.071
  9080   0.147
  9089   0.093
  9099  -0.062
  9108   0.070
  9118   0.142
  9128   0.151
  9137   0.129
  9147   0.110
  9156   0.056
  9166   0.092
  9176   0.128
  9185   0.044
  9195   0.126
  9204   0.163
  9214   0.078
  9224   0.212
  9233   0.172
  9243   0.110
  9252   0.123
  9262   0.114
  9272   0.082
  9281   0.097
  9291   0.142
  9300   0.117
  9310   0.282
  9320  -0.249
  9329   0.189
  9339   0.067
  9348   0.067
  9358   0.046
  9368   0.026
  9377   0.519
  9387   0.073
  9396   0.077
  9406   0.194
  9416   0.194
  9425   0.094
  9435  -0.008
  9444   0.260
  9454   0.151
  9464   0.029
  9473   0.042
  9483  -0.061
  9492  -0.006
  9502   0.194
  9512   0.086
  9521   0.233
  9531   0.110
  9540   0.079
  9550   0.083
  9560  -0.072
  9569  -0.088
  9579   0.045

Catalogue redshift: 0.859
